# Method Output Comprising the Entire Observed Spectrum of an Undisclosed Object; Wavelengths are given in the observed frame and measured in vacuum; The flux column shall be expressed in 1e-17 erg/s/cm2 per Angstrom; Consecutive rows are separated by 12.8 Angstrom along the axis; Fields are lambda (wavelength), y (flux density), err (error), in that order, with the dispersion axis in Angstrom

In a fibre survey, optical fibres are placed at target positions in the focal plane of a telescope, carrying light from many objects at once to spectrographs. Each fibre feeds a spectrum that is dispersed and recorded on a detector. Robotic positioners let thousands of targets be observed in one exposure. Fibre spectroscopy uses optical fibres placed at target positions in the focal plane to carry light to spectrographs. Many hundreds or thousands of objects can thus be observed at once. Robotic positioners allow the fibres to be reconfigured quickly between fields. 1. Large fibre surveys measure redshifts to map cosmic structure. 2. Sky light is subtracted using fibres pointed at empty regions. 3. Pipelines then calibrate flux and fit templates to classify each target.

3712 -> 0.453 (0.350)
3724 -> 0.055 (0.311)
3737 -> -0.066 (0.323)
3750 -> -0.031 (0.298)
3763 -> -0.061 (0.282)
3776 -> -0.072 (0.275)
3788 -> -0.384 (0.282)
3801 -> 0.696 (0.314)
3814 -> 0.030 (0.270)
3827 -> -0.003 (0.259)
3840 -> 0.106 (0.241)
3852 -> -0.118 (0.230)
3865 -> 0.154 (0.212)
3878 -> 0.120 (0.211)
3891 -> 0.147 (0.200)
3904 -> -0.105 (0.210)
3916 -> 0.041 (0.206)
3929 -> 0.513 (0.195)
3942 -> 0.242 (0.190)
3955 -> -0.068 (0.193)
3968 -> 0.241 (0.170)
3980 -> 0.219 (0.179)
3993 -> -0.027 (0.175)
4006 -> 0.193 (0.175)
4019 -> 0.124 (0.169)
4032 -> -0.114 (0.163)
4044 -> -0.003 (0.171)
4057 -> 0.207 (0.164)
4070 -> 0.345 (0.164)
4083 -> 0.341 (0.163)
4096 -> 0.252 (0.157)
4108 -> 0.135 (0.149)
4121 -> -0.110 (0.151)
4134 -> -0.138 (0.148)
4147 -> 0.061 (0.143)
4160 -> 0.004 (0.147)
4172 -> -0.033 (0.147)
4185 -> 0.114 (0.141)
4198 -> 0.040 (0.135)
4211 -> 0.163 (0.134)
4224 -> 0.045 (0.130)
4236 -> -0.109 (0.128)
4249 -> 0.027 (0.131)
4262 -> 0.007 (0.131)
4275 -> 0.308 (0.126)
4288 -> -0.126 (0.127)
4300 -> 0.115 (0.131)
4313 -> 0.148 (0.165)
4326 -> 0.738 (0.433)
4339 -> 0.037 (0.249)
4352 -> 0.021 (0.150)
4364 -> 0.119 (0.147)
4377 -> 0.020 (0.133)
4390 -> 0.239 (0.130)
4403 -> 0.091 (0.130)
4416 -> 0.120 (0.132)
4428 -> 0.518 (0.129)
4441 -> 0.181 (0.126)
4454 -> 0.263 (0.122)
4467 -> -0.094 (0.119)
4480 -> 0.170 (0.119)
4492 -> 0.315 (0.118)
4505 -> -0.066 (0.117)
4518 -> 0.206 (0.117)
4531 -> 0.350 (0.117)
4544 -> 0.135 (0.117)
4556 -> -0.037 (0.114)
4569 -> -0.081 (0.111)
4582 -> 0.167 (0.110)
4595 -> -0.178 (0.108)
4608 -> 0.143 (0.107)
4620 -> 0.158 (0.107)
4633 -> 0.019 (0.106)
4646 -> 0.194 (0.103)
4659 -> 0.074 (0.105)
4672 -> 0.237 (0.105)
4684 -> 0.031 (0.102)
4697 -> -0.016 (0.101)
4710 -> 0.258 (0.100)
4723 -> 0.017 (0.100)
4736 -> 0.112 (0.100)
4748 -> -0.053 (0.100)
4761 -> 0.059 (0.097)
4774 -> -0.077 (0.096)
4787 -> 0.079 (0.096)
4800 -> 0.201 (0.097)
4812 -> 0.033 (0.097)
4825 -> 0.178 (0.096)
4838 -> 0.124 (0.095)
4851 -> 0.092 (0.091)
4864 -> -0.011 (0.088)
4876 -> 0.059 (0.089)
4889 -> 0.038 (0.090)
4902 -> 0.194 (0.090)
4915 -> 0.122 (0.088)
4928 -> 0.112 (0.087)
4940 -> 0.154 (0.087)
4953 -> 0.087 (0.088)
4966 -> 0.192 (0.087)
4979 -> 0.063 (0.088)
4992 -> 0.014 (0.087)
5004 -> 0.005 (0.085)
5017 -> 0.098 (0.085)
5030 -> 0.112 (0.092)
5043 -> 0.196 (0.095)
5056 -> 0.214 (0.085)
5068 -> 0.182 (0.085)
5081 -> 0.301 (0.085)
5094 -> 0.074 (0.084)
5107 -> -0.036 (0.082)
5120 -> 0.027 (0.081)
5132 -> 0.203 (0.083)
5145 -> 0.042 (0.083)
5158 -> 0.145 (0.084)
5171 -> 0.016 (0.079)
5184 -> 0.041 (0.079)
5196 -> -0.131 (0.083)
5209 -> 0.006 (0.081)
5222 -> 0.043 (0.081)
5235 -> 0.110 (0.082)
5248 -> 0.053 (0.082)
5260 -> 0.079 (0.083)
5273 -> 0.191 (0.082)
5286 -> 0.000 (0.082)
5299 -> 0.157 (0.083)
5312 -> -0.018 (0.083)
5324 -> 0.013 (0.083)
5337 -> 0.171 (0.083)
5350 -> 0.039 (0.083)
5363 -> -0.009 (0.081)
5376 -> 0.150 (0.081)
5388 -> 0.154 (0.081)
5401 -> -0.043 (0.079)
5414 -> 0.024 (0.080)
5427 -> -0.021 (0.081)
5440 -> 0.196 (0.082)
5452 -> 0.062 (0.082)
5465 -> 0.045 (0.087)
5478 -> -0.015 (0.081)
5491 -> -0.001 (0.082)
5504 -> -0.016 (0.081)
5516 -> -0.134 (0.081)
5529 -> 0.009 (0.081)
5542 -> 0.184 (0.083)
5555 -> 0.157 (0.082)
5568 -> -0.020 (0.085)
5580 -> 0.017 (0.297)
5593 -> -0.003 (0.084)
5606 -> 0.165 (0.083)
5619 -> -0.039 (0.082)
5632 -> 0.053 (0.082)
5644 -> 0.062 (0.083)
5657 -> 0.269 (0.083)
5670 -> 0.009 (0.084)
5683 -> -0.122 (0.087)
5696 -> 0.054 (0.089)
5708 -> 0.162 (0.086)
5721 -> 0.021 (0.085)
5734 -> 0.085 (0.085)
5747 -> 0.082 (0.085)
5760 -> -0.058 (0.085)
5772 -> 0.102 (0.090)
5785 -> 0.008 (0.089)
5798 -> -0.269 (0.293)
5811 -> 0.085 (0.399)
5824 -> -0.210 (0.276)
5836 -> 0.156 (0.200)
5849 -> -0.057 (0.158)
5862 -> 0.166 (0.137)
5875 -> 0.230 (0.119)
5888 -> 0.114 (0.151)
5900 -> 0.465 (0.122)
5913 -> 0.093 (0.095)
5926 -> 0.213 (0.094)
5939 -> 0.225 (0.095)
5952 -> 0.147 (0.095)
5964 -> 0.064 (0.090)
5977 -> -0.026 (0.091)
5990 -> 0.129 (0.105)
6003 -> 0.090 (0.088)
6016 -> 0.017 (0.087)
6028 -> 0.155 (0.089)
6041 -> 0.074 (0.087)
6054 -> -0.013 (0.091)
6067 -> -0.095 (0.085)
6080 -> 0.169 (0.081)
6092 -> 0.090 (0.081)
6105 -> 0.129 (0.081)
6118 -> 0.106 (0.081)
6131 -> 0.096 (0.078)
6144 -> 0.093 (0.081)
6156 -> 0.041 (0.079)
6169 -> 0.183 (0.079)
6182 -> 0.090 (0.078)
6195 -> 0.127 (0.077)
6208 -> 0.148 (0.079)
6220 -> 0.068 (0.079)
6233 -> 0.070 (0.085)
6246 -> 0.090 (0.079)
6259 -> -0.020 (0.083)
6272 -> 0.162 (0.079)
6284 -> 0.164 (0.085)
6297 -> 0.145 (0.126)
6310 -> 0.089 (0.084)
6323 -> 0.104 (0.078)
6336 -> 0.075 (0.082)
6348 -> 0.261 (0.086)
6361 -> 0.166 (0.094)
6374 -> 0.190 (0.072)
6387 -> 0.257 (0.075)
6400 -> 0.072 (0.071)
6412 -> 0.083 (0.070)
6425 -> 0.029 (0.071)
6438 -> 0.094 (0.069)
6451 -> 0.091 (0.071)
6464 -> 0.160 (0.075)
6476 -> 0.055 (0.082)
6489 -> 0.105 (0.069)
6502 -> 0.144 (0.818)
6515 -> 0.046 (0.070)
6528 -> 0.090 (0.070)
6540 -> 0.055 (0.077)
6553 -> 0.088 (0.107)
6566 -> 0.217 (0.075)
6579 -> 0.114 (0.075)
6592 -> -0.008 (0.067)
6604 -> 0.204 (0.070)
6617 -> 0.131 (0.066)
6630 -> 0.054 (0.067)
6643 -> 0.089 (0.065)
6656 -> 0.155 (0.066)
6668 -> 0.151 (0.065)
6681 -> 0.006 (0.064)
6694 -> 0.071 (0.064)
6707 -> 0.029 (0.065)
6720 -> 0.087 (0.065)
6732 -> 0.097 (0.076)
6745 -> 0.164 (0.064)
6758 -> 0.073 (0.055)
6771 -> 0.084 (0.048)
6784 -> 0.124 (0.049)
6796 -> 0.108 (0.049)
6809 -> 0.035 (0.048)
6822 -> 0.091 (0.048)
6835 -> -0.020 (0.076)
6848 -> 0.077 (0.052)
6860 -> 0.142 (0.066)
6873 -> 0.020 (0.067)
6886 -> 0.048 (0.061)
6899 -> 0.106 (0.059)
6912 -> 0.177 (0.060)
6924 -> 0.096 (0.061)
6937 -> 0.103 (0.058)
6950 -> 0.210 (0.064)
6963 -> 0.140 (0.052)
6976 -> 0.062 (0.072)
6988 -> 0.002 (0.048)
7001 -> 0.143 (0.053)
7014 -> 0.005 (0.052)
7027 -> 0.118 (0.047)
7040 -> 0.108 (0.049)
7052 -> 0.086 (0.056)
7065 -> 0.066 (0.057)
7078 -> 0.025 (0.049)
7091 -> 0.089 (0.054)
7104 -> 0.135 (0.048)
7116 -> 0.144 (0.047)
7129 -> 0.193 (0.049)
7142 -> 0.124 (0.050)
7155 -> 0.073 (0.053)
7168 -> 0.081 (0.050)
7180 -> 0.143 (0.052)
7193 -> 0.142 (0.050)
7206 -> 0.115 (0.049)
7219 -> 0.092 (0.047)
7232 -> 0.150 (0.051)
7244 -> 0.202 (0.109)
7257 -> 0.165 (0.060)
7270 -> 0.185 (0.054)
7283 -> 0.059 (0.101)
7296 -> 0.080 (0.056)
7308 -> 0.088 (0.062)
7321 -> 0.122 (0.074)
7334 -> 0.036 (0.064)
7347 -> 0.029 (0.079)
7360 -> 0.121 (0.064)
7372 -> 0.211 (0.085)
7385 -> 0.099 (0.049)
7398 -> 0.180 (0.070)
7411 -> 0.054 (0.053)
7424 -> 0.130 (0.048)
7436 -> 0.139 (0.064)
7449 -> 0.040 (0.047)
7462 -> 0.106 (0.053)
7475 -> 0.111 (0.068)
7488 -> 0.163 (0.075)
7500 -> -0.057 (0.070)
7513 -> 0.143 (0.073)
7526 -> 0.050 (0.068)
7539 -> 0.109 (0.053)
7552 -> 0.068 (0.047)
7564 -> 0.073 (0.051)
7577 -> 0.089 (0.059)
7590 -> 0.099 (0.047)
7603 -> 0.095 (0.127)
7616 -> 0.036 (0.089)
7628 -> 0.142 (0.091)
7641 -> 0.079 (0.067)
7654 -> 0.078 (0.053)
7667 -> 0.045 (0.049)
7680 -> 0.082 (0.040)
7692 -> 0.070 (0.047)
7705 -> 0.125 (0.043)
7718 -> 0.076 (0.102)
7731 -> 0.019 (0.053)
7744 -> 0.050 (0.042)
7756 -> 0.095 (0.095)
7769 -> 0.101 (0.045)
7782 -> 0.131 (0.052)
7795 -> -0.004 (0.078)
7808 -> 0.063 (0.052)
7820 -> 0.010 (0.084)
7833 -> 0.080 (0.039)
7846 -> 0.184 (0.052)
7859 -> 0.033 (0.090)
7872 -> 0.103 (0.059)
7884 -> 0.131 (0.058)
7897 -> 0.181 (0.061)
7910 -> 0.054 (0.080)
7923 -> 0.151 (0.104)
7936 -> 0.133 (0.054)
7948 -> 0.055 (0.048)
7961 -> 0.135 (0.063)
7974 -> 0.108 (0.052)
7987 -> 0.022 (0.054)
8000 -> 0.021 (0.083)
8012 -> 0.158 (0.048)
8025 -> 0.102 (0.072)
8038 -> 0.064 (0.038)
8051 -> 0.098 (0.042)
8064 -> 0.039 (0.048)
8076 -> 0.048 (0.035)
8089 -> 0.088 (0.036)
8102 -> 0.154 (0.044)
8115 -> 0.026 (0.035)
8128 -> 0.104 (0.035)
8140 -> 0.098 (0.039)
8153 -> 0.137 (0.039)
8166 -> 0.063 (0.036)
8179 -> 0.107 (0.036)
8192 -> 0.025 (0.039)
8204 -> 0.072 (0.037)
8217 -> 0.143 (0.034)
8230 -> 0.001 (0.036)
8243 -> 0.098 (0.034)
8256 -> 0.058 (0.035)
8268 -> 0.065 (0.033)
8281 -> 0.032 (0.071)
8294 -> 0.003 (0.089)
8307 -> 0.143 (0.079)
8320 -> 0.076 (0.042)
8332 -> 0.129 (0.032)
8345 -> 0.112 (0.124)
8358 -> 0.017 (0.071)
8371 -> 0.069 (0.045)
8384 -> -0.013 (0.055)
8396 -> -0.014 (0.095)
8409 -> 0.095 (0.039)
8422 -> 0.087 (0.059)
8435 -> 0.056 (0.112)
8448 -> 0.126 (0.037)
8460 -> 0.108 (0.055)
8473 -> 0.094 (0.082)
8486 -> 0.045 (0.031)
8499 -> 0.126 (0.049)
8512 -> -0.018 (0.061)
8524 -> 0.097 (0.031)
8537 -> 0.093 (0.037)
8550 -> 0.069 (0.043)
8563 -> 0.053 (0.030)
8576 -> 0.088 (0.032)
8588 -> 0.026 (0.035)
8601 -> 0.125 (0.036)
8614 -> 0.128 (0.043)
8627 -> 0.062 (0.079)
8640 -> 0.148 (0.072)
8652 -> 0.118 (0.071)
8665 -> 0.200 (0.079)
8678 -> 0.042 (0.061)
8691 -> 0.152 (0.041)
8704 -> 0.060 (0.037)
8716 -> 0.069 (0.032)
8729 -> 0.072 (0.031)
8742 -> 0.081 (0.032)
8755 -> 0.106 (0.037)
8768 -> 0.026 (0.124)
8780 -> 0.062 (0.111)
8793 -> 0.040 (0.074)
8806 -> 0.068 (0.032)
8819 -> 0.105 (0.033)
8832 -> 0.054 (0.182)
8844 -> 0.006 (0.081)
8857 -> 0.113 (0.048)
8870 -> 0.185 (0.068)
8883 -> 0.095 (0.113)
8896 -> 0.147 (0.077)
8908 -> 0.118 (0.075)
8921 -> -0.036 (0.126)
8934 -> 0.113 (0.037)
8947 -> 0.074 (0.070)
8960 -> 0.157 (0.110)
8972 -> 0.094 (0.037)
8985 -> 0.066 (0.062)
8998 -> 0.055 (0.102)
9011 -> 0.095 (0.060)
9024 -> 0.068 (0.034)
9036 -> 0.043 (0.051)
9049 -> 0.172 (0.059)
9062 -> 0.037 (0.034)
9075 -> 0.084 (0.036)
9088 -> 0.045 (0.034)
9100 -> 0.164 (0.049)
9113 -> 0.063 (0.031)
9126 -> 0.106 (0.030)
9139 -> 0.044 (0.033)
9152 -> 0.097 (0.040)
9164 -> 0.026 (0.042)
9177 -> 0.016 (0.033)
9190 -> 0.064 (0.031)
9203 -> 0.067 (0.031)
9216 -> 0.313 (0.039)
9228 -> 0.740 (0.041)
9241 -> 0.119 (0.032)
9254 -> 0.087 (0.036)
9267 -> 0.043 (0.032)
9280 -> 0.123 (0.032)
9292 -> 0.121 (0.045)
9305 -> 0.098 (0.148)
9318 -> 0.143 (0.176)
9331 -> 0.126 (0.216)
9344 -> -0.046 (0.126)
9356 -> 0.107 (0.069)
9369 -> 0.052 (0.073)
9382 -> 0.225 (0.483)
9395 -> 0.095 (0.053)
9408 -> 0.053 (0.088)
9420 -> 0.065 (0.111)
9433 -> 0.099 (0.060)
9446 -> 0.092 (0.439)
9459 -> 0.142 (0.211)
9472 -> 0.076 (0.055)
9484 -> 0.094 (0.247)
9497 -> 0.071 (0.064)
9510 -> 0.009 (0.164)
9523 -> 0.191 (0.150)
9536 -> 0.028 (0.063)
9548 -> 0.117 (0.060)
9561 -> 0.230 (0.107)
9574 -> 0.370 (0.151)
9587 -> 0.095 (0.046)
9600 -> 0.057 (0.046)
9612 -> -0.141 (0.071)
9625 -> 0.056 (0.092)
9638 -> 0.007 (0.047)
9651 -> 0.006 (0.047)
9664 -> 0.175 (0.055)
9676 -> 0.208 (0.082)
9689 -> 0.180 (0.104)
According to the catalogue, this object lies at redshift 1.47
